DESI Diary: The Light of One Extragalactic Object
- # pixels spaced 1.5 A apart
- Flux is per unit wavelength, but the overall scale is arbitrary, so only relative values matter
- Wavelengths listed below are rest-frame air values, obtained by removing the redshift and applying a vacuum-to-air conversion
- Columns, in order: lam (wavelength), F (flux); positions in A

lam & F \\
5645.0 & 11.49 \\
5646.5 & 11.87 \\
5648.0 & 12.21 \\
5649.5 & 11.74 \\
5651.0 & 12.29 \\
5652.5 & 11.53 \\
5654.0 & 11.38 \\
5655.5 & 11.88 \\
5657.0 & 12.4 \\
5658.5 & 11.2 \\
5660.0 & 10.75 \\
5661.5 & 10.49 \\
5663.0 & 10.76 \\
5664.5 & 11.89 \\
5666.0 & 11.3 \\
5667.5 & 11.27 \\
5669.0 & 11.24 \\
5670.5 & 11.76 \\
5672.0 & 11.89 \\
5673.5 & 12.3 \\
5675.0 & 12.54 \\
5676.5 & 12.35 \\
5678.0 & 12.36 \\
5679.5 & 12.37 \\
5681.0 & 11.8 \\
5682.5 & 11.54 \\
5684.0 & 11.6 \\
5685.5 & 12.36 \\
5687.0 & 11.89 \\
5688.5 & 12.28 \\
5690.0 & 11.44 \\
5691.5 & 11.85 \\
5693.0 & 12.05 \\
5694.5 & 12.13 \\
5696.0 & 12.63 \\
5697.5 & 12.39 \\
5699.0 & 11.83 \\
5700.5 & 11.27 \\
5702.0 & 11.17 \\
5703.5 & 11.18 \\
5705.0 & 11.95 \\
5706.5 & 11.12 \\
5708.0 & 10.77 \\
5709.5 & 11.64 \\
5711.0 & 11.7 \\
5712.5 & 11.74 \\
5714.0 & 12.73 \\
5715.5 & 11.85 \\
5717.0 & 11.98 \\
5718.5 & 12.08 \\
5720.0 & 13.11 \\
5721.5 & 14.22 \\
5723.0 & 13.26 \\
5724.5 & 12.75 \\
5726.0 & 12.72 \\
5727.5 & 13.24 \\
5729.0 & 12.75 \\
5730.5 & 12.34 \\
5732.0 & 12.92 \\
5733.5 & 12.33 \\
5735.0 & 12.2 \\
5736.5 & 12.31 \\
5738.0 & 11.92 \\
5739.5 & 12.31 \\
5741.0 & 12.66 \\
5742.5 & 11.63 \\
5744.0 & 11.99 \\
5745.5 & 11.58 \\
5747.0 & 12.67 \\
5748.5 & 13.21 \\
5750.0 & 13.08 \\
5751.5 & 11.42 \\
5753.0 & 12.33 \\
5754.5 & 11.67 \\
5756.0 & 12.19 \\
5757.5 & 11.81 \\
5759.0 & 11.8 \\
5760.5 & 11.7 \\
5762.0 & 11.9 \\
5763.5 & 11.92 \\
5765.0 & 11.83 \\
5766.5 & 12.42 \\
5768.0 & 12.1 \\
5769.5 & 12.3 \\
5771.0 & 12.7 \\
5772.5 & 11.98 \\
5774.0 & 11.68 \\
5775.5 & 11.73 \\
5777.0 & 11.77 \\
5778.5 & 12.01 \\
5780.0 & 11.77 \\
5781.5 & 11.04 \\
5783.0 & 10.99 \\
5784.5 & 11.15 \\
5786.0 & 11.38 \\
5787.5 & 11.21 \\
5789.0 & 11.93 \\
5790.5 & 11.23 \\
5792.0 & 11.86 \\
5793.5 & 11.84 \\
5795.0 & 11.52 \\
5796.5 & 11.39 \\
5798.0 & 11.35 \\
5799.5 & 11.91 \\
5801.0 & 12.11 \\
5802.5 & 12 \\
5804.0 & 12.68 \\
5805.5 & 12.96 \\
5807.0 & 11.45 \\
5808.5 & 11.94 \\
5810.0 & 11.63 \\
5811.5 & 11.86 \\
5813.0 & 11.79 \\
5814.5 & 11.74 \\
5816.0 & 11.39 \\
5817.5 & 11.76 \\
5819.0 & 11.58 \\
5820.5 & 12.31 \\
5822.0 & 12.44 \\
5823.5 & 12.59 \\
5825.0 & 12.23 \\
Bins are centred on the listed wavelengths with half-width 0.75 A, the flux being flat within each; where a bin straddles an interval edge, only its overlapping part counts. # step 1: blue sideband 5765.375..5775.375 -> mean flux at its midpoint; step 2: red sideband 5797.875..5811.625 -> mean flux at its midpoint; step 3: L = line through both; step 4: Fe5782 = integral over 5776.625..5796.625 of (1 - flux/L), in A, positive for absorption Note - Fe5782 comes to 1.0 A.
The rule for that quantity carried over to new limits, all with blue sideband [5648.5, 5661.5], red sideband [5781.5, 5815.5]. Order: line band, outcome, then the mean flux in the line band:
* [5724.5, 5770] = -2.28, 12.2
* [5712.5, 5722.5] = -0.83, 12.6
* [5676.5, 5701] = -0.82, 12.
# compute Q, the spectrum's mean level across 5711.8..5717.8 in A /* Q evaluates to 12.1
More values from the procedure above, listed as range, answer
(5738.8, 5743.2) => 12.2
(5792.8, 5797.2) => 11.6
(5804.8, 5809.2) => 12.1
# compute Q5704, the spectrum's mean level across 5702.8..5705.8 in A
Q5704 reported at 11.6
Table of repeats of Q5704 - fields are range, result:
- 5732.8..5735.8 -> 12.3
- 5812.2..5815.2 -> 11.8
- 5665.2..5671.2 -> 11.4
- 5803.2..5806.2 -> 12.8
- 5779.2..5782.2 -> 11.4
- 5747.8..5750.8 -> 13.1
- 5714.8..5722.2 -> 12.6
